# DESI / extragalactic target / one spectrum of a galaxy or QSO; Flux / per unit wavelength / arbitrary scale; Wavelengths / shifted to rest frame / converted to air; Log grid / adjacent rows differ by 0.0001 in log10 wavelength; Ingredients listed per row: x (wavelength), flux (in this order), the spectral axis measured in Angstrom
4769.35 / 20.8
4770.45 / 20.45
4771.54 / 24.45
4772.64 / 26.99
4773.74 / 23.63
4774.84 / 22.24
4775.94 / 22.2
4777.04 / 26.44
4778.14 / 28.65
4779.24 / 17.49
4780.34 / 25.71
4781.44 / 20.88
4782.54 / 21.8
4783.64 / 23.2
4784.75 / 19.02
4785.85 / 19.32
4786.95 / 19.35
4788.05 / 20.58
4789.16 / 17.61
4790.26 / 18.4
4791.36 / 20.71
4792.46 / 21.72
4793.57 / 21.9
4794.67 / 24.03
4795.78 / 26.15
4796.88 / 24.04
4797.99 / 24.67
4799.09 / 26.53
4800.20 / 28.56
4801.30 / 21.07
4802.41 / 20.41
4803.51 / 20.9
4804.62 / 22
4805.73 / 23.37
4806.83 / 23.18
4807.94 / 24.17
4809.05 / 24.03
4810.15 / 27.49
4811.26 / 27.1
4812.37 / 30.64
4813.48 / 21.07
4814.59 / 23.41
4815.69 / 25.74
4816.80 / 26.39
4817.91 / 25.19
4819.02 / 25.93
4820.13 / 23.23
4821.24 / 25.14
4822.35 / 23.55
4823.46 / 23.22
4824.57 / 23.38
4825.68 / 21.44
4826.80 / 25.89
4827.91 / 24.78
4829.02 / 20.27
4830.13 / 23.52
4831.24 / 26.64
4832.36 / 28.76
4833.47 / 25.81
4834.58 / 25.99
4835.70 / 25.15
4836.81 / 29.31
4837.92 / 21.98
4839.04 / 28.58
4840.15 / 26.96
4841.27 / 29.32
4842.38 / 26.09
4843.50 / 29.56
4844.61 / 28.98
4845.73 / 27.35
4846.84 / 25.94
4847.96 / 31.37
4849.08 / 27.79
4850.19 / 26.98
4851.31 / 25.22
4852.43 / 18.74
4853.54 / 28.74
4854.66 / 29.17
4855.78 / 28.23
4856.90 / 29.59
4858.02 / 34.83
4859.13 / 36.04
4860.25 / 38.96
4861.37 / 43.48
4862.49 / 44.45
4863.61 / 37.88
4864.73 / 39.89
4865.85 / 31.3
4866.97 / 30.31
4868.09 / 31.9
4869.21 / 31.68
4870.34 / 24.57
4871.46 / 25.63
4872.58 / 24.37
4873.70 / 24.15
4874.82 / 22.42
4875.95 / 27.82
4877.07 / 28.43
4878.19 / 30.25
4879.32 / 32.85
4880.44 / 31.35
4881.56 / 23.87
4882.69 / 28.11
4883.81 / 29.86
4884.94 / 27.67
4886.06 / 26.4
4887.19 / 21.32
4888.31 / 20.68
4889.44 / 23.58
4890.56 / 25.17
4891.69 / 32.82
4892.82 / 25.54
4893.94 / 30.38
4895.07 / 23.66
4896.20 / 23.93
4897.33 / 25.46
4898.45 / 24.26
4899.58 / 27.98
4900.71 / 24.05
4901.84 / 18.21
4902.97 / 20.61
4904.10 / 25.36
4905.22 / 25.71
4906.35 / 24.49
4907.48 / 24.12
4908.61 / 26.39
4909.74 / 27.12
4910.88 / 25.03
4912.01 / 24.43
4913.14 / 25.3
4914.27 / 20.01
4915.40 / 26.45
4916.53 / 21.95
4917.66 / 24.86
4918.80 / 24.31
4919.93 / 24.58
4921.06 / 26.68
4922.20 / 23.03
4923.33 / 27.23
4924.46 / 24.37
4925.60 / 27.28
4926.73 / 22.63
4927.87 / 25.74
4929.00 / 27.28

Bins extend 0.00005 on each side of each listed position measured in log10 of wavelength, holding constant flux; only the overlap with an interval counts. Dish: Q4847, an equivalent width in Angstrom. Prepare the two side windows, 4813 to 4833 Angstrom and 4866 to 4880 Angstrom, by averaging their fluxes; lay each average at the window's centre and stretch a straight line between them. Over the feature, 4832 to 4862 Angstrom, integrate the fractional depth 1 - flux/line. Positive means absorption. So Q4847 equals -3.2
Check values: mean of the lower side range 24.3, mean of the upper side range 28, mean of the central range 28.9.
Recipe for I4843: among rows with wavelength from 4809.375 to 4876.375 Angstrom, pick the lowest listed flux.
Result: 18.74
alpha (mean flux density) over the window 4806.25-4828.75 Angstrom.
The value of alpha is 24.7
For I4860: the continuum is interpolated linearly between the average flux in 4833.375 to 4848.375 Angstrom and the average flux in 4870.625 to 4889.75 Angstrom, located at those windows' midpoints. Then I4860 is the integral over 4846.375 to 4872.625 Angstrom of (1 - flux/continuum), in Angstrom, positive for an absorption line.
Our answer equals -4.3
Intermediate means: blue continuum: 27.3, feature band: 31.3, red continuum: 26.4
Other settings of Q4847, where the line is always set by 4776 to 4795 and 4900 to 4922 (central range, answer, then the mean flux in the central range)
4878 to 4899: -2.6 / 26.6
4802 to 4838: -3.7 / 24.6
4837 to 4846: -1.9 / 27.4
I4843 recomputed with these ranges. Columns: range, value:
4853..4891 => 20.68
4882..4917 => 18.21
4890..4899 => 23.66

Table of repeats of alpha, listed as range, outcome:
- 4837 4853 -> 26.8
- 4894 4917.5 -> 24.4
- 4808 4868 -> 28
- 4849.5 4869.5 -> 32.6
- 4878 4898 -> 26.7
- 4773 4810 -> 22.6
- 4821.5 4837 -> 24.7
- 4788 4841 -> 24.2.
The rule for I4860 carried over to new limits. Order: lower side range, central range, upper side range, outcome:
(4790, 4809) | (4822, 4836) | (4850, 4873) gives 1.4 Angstrom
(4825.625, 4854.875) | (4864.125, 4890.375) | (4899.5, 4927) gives -2.4 Angstrom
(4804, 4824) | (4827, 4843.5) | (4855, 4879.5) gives 0.9 Angstrom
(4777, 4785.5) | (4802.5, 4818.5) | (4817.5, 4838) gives -0.4 Angstrom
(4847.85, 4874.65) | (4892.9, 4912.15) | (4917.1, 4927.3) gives 1.5 Angstrom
